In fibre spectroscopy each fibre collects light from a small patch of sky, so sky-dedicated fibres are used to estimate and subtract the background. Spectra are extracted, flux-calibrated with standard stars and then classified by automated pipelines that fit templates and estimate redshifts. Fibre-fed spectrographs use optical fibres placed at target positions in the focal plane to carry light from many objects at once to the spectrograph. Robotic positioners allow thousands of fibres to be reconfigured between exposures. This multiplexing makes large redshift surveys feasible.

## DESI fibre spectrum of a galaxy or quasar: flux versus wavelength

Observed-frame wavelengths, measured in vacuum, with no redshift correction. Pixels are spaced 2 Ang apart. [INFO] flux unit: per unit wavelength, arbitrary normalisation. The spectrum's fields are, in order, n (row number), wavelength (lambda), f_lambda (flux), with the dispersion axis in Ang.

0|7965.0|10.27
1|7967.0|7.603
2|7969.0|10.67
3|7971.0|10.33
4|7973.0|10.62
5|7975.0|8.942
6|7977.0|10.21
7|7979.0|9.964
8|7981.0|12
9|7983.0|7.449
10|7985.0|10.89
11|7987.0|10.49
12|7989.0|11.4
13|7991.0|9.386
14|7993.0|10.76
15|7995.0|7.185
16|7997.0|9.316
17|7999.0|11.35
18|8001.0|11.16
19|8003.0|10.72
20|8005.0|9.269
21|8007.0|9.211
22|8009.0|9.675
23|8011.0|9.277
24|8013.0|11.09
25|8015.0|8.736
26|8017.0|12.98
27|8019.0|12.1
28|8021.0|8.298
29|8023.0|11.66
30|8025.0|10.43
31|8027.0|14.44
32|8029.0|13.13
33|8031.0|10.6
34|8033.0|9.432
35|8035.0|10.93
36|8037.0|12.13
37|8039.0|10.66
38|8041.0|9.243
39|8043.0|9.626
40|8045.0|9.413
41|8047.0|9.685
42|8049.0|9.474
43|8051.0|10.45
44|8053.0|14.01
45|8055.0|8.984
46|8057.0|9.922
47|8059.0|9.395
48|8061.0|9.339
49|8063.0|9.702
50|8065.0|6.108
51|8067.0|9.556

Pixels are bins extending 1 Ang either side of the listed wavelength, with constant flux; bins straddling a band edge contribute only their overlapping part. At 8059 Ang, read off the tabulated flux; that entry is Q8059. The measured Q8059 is 9.395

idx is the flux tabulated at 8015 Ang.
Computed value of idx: 8.736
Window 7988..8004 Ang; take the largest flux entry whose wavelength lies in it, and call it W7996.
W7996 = 11.4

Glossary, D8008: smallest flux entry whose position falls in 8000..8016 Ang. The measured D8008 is 8.736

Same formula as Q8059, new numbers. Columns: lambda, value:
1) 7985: 10.89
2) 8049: 9.474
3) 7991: 9.386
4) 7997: 9.316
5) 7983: 7.449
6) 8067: 9.556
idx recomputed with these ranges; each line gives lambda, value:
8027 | 14.44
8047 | 9.685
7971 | 10.33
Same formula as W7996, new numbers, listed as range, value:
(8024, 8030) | 14.44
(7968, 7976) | 10.67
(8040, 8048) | 9.685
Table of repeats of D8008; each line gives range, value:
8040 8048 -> 9.243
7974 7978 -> 8.942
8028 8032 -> 10.6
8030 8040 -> 9.432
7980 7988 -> 7.449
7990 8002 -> 7.185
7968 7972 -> 10.33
